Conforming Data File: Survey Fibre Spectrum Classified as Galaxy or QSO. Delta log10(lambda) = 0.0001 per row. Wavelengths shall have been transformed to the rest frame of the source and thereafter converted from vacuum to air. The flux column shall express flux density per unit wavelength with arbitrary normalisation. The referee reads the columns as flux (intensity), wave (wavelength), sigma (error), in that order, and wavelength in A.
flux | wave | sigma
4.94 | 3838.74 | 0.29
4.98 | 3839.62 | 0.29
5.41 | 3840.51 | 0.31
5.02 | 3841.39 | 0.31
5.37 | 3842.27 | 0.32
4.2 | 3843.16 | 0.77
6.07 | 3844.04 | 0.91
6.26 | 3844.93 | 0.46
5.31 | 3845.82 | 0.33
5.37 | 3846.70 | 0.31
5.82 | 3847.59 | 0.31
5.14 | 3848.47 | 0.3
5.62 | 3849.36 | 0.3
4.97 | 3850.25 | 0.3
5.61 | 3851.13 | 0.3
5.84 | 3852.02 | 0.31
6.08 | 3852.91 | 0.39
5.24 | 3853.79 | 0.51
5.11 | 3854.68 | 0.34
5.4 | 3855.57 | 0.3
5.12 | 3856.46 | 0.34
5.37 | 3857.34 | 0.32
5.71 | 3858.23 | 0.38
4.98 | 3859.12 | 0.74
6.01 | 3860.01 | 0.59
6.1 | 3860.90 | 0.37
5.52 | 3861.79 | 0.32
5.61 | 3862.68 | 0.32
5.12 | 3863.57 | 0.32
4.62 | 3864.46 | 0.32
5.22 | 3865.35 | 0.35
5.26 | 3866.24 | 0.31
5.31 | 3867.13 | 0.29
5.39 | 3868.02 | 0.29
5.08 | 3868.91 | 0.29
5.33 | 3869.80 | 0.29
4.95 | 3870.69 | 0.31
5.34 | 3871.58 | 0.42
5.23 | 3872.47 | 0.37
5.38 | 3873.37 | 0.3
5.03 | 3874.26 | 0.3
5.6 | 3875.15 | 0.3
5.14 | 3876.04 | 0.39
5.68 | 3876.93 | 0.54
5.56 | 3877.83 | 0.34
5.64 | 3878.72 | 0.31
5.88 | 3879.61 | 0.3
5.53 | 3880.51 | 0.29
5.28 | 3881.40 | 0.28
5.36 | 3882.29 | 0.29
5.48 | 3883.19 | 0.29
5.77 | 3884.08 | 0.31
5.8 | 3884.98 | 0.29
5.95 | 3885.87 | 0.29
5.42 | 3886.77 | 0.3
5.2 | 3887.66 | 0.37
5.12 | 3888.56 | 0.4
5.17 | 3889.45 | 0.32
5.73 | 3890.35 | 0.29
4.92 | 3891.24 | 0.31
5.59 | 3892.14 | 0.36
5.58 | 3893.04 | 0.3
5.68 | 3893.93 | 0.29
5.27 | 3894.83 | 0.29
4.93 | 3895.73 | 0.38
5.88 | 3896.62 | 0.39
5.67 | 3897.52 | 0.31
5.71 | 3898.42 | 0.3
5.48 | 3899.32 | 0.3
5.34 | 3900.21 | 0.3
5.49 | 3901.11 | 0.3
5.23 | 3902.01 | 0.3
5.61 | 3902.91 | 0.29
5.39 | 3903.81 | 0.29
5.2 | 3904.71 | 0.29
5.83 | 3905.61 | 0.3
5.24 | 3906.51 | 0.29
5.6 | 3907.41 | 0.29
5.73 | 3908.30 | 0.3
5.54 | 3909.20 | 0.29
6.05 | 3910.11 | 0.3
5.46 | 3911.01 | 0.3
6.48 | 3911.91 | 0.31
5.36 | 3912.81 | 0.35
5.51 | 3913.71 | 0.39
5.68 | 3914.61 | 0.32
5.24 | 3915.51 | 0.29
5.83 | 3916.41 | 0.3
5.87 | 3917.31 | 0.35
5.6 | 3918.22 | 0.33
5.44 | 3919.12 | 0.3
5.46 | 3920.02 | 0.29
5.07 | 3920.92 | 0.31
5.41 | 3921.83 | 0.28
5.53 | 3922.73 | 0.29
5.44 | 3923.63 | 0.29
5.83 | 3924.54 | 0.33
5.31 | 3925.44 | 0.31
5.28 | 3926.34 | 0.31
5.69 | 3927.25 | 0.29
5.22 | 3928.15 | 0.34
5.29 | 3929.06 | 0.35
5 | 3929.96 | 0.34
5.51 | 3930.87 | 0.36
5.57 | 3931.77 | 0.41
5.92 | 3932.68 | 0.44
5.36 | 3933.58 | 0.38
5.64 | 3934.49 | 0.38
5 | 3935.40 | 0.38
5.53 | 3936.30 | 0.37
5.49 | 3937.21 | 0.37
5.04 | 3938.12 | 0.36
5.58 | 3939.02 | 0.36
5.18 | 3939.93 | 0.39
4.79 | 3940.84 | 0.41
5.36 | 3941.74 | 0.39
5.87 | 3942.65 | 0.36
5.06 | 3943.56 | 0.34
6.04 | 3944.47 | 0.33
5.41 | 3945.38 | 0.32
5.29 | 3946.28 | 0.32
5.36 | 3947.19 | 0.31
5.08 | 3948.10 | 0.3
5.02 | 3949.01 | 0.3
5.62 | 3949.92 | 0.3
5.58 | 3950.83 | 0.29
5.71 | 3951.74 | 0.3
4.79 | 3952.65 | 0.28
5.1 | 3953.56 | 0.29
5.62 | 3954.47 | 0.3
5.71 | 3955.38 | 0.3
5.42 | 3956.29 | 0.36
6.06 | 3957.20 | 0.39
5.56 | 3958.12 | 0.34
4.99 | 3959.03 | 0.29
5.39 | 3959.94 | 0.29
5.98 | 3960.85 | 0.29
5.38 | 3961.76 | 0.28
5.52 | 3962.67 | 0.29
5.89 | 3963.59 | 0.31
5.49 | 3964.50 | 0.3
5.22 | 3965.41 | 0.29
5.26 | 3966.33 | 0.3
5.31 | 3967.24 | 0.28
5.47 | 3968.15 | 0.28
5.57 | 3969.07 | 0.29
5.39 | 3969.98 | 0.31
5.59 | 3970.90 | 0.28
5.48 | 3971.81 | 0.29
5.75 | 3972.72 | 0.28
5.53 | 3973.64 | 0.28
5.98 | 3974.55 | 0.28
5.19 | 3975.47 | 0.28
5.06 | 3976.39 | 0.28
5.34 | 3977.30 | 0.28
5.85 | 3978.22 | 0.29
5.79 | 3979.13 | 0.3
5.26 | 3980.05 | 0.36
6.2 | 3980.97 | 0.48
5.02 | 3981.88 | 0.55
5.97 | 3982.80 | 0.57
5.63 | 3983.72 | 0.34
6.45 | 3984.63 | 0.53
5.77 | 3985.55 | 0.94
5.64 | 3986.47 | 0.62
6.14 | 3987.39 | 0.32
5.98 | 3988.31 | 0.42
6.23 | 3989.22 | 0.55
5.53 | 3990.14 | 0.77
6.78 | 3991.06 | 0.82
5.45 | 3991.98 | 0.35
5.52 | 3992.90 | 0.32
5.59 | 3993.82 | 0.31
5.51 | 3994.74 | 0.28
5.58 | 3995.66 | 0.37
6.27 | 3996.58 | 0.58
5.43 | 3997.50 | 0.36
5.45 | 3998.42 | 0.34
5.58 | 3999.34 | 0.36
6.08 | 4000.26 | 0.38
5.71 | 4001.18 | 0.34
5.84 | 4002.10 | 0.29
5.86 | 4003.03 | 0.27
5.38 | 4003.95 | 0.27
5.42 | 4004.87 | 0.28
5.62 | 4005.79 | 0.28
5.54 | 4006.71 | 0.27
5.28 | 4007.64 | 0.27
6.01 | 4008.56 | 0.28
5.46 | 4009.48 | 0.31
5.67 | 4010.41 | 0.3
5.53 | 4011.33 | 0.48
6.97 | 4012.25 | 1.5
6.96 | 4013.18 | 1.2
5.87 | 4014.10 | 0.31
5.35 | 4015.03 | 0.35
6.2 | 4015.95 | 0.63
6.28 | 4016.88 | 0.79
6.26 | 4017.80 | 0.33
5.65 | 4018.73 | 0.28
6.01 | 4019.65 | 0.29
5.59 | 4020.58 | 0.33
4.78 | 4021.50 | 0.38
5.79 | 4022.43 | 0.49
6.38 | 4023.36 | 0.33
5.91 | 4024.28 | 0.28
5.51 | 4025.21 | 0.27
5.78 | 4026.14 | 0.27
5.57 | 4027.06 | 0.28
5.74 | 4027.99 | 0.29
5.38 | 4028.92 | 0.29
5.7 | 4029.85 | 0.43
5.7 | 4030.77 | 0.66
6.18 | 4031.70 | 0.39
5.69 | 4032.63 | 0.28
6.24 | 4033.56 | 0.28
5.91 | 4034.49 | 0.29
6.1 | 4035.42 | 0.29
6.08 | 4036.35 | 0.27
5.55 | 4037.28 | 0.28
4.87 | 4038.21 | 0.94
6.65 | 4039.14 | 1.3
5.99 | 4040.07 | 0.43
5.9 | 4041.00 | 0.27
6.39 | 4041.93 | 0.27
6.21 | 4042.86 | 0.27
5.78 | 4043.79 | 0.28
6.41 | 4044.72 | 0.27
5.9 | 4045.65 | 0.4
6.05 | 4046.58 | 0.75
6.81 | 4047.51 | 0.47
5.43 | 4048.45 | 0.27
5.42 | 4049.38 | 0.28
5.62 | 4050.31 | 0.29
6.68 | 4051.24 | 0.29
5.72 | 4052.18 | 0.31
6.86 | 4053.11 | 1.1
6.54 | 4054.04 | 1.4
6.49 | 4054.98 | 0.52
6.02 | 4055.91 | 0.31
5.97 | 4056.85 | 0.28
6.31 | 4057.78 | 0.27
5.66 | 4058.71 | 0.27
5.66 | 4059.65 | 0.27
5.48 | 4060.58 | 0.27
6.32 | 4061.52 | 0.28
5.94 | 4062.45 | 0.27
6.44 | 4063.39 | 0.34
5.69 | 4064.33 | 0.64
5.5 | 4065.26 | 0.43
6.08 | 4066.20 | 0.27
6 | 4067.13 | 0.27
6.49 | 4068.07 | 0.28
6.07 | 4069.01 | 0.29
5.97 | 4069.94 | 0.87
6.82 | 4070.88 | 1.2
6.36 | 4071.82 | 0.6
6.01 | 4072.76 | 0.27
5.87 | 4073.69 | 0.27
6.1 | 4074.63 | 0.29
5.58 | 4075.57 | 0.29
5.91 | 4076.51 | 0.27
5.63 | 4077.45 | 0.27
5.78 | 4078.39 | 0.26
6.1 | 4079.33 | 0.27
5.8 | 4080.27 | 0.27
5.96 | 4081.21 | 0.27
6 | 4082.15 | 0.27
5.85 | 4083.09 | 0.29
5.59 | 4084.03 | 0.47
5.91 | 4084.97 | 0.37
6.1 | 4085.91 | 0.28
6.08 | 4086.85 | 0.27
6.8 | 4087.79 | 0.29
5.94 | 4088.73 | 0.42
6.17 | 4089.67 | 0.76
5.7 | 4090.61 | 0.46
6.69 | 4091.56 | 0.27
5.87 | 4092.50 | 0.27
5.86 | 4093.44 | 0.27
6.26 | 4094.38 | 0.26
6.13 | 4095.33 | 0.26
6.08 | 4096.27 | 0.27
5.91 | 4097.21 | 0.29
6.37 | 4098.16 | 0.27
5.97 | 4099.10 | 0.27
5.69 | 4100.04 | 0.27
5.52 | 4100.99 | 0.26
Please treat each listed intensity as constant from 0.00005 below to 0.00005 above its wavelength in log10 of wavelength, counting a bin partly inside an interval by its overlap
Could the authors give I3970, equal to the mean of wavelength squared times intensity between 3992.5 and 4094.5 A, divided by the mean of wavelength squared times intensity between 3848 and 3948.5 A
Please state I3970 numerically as 1.17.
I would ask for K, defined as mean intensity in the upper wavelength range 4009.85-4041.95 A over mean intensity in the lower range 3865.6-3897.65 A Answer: 1.1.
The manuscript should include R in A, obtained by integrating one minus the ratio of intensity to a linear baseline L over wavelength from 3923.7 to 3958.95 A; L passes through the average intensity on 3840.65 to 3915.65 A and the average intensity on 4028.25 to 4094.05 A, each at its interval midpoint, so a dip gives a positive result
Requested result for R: 1.4 A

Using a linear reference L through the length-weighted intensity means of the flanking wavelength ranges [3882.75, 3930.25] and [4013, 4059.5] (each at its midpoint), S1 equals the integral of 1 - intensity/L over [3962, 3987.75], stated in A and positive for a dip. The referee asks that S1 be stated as 0.6 A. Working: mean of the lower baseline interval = 5.5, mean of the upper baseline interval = 5.95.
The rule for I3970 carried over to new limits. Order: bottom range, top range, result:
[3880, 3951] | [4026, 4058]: 1.17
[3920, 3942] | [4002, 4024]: 1.13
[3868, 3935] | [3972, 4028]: 1.10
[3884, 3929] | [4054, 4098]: 1.19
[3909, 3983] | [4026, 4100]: 1.16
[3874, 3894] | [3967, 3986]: 1.07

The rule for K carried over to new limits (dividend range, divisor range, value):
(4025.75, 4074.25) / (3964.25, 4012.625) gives 1.06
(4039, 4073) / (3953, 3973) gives 1.11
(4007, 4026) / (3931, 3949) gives 1.09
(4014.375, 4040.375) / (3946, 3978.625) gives 1.07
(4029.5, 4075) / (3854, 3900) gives 1.11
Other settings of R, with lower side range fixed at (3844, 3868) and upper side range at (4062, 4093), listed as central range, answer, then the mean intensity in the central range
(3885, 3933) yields 0.8 A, 5.5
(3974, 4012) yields 0.7 A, 5.7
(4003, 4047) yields 0.3 A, 5.86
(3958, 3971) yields 0.6 A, 5.46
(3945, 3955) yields 0.7 A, 5.33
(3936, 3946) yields 0.5 A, 5.39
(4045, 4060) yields -0.3 A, 6.08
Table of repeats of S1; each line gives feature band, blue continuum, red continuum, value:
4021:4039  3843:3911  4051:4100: 0.5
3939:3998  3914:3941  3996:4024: 0.6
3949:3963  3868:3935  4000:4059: 0.5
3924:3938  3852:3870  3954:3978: 0.1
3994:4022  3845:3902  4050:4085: 0.3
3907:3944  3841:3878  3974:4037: 0.5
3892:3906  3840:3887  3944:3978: -0.1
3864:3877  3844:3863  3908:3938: 0.7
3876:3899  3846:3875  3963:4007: -0.3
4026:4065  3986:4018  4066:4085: -0.3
